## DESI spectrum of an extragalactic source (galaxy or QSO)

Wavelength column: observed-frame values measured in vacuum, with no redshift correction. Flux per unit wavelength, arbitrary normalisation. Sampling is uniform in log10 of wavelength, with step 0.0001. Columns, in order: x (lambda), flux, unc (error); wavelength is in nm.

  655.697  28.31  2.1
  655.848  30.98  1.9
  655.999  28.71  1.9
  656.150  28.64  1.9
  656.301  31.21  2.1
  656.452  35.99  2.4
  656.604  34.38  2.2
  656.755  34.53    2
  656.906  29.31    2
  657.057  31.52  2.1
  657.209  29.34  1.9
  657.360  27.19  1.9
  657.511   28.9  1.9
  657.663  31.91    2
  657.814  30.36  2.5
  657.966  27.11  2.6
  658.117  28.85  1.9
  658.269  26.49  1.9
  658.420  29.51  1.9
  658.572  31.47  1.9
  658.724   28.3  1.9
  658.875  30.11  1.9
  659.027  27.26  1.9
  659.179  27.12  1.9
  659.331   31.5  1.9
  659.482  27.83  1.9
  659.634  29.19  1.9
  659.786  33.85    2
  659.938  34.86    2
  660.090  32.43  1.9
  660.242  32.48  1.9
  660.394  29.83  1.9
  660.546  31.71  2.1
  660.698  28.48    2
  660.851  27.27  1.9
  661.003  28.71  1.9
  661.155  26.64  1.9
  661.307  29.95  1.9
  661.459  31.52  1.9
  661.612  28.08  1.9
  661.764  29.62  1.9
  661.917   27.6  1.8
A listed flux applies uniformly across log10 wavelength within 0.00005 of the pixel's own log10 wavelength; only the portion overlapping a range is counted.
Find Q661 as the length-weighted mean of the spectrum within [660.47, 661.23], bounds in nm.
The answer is 28.6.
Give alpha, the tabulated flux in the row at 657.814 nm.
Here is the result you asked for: 30.36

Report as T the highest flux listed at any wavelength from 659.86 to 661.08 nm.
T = 34.86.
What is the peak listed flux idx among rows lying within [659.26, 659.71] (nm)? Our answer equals 31.5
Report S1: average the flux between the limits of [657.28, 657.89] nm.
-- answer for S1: 29.6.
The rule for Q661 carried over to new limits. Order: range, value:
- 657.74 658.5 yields 28.5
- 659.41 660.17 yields 31.6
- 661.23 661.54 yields 30.7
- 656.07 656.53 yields 31.9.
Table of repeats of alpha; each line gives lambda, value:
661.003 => 28.71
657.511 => 28.9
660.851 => 27.27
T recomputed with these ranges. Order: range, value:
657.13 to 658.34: 31.91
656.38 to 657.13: 35.99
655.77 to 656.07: 30.98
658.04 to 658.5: 29.51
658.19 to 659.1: 31.47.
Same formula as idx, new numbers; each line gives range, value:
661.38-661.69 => 31.52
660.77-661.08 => 28.71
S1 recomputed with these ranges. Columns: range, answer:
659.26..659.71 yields 29.5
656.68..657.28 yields 31.2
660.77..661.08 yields 28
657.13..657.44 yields 28.3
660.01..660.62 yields 31.6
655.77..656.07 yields 29.9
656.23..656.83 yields 34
